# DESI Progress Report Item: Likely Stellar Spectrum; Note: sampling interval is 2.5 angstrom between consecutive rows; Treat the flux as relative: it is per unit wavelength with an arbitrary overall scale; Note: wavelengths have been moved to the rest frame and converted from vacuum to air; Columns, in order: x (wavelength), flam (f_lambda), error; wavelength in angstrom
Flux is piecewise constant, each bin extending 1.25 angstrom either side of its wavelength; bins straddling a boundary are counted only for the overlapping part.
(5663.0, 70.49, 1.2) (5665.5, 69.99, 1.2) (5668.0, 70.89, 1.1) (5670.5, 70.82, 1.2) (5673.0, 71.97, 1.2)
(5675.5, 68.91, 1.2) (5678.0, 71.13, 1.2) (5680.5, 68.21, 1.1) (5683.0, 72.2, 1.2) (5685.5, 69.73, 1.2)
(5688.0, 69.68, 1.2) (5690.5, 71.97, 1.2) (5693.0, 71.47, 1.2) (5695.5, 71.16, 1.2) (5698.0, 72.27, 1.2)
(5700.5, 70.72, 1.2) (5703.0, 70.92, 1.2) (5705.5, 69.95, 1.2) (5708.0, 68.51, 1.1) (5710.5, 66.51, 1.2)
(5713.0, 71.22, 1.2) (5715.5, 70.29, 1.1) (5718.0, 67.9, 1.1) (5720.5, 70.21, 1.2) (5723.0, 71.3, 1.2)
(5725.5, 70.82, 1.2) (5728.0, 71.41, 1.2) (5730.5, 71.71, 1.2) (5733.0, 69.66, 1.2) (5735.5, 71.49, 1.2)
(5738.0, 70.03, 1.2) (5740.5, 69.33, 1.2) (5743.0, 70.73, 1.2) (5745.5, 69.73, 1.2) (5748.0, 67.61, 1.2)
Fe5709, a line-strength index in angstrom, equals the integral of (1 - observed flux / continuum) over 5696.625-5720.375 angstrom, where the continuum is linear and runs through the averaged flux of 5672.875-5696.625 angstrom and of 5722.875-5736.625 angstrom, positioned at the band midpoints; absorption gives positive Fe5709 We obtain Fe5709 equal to 0.3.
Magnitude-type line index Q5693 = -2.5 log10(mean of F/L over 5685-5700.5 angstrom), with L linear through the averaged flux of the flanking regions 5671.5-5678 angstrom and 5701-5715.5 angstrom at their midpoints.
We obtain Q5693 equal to -0.02 mag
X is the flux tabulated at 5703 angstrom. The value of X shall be 70.92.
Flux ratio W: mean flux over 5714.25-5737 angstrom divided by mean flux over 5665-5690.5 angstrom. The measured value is 1.00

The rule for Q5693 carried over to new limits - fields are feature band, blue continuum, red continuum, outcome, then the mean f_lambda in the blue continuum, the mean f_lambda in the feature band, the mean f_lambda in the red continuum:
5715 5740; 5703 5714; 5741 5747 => -0.013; 69.2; 70.5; 70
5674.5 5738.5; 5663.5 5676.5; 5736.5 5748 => -0.004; 70.5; 70.4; 69.7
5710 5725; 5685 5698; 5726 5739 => 0.018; 71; 69.8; 70.9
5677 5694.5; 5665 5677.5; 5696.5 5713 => -0.005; 70.6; 70.6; 69.9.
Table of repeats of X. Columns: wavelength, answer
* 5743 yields 70.73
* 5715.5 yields 70.29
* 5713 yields 71.22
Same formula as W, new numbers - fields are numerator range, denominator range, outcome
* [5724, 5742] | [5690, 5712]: 1.00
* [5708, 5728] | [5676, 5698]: 0.99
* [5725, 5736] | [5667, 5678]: 1.00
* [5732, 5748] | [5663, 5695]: 0.99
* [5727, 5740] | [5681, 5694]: 1.00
